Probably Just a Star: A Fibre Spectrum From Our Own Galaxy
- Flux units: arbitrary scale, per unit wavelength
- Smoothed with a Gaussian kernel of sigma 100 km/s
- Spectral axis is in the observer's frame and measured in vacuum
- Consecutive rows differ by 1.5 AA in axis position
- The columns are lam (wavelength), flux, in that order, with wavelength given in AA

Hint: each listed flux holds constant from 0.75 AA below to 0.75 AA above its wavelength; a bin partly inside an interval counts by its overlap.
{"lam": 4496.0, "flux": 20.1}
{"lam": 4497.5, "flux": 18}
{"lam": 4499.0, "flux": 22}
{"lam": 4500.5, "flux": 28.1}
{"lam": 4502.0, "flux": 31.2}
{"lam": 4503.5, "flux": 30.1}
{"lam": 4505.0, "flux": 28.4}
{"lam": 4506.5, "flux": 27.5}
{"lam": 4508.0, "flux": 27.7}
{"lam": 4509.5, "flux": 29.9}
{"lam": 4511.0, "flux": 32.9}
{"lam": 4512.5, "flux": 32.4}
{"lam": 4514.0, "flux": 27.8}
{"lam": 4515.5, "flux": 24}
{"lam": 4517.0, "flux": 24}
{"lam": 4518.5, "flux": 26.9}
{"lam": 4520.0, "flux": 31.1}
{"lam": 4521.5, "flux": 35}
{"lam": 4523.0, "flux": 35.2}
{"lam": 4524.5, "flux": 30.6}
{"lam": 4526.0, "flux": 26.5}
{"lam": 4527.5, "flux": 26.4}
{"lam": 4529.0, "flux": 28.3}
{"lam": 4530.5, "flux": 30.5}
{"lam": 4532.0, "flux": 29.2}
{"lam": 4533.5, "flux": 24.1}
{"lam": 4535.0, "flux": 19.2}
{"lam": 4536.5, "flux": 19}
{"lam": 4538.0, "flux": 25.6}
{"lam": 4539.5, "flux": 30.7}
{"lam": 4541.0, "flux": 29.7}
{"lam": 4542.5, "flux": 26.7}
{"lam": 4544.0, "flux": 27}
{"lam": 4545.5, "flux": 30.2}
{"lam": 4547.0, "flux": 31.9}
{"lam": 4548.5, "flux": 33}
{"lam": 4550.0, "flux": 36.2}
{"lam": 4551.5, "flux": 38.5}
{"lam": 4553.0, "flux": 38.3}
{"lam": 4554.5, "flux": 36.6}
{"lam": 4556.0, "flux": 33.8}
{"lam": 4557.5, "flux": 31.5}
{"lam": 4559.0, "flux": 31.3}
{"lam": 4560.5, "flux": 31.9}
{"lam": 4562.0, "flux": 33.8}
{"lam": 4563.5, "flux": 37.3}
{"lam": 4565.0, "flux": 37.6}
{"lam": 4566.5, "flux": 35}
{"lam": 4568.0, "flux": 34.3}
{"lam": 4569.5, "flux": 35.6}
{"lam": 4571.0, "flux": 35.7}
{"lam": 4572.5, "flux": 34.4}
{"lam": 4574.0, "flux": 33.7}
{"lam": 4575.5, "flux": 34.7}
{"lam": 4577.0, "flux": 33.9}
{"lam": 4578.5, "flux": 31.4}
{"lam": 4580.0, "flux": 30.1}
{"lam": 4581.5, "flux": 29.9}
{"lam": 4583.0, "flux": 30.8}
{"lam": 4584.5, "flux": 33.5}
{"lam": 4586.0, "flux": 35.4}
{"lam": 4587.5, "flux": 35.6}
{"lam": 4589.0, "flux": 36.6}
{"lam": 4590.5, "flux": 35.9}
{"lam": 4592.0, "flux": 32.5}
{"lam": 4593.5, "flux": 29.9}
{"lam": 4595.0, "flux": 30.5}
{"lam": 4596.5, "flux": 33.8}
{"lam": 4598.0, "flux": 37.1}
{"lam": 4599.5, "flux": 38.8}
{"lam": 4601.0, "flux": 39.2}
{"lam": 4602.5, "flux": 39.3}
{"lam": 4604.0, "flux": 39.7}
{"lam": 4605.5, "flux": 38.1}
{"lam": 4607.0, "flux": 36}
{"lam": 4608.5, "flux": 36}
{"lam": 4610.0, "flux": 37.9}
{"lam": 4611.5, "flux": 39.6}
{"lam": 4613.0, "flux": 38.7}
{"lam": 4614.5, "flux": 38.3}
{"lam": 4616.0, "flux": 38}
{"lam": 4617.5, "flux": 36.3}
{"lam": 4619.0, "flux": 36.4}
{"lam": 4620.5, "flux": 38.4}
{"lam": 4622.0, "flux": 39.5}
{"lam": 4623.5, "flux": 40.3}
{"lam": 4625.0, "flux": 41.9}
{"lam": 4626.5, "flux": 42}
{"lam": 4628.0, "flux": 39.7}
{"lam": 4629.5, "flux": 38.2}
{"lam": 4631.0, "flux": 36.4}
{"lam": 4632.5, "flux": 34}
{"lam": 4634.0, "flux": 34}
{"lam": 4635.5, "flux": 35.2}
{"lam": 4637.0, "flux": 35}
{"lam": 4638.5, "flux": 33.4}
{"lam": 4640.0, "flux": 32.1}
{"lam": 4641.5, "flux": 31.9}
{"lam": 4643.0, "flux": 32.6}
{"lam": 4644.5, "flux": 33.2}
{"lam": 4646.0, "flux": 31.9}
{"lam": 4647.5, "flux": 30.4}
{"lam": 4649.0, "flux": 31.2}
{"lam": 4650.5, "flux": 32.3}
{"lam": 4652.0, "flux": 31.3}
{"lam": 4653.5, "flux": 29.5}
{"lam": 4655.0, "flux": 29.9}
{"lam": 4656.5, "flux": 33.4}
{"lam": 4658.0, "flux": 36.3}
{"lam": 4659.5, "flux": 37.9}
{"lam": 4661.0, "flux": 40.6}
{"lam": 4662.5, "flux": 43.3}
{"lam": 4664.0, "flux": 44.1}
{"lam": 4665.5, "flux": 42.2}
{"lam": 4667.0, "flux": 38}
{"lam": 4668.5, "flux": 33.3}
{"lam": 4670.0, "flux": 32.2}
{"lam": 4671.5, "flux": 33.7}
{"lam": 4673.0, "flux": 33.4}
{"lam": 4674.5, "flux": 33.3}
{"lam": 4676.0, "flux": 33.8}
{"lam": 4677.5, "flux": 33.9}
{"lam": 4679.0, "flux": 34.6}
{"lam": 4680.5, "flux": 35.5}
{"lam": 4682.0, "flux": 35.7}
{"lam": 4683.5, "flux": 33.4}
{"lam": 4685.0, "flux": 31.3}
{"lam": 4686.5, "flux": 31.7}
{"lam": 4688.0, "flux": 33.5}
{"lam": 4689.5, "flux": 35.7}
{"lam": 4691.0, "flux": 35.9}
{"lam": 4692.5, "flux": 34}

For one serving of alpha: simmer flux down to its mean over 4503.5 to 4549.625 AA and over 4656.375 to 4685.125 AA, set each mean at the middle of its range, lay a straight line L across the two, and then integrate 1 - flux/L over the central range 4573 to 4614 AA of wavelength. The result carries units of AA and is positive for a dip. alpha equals -3.9 AA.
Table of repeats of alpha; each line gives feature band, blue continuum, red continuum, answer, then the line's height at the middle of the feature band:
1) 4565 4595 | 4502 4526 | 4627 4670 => -1.3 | 32.2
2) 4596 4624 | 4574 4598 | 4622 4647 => -2.9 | 34.4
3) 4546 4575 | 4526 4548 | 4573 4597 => -4.6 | 30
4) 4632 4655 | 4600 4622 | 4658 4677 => 3.1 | 37.5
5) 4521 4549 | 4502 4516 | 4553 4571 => 3.1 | 31.9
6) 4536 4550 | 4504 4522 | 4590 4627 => 1.2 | 31.6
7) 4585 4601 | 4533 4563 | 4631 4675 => -1.3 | 32.3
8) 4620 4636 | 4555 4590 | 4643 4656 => -3.1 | 32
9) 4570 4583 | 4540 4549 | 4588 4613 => 0.2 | 33.5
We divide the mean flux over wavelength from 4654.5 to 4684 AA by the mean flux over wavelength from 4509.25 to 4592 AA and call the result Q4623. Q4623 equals 1.1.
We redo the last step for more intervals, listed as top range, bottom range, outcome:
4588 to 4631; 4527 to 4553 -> 1.29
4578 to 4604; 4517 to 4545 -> 1.24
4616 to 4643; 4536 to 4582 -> 1.12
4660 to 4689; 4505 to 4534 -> 1.23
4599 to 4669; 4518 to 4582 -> 1.16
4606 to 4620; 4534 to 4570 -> 1.18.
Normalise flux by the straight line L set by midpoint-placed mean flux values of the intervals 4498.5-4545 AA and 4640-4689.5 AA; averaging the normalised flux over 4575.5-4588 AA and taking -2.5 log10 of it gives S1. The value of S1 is -0.07 mag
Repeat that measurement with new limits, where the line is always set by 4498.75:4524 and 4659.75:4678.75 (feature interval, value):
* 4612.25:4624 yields -0.12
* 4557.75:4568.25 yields -0.09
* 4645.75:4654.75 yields 0.16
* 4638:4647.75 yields 0.10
